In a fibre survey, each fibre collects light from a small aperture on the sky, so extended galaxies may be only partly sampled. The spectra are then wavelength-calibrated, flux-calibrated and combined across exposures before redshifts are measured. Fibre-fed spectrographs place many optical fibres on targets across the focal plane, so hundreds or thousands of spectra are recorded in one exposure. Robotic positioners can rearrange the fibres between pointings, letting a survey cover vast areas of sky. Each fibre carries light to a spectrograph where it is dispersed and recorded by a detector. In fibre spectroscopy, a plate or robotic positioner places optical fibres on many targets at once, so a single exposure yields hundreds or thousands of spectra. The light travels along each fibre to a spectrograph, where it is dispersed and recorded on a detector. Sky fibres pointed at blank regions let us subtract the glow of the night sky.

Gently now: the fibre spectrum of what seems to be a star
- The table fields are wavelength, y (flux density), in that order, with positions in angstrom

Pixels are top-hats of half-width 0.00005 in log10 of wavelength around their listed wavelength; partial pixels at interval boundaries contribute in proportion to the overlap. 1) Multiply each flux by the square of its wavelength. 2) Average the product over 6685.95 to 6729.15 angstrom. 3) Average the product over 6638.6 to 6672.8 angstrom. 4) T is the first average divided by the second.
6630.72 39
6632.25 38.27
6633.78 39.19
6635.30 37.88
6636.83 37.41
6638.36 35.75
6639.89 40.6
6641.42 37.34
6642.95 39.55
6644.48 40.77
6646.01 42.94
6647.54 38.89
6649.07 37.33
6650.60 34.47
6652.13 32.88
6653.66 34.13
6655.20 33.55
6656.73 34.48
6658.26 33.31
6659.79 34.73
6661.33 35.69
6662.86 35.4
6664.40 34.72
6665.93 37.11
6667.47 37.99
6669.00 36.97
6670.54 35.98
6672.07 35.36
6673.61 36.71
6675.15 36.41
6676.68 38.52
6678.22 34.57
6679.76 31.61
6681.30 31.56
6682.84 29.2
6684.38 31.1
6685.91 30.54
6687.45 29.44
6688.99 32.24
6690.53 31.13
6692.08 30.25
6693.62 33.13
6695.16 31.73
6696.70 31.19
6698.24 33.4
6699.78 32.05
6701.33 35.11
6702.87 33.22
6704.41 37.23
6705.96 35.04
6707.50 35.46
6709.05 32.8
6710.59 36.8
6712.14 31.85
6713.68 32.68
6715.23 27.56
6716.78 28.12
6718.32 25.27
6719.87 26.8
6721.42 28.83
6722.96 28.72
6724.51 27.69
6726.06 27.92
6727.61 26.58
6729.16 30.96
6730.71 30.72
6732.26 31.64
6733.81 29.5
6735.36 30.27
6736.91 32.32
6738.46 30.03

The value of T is 0.87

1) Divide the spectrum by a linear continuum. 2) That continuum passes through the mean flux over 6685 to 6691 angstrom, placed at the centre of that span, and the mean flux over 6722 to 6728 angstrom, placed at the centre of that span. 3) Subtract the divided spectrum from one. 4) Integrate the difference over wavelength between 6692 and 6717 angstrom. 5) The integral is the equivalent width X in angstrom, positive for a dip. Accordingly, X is -2.9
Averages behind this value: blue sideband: 30.9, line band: 33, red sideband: 27.9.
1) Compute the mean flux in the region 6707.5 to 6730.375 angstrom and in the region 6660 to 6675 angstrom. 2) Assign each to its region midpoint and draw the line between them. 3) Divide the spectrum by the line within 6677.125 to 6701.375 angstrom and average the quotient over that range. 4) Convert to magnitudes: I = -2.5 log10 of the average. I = 0.055 mag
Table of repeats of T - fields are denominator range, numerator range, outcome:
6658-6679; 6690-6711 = 0.94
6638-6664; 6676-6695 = 0.88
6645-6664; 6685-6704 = 0.91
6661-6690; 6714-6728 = 0.82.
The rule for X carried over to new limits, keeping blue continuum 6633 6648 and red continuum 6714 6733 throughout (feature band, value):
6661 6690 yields 0.34 angstrom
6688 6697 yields 0.23 angstrom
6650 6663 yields 0.97 angstrom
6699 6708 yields -1.06 angstrom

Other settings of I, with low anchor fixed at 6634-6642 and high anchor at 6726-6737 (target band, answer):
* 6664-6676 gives -0.04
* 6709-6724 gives 0.05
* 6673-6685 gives 0.02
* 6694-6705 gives -0.02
